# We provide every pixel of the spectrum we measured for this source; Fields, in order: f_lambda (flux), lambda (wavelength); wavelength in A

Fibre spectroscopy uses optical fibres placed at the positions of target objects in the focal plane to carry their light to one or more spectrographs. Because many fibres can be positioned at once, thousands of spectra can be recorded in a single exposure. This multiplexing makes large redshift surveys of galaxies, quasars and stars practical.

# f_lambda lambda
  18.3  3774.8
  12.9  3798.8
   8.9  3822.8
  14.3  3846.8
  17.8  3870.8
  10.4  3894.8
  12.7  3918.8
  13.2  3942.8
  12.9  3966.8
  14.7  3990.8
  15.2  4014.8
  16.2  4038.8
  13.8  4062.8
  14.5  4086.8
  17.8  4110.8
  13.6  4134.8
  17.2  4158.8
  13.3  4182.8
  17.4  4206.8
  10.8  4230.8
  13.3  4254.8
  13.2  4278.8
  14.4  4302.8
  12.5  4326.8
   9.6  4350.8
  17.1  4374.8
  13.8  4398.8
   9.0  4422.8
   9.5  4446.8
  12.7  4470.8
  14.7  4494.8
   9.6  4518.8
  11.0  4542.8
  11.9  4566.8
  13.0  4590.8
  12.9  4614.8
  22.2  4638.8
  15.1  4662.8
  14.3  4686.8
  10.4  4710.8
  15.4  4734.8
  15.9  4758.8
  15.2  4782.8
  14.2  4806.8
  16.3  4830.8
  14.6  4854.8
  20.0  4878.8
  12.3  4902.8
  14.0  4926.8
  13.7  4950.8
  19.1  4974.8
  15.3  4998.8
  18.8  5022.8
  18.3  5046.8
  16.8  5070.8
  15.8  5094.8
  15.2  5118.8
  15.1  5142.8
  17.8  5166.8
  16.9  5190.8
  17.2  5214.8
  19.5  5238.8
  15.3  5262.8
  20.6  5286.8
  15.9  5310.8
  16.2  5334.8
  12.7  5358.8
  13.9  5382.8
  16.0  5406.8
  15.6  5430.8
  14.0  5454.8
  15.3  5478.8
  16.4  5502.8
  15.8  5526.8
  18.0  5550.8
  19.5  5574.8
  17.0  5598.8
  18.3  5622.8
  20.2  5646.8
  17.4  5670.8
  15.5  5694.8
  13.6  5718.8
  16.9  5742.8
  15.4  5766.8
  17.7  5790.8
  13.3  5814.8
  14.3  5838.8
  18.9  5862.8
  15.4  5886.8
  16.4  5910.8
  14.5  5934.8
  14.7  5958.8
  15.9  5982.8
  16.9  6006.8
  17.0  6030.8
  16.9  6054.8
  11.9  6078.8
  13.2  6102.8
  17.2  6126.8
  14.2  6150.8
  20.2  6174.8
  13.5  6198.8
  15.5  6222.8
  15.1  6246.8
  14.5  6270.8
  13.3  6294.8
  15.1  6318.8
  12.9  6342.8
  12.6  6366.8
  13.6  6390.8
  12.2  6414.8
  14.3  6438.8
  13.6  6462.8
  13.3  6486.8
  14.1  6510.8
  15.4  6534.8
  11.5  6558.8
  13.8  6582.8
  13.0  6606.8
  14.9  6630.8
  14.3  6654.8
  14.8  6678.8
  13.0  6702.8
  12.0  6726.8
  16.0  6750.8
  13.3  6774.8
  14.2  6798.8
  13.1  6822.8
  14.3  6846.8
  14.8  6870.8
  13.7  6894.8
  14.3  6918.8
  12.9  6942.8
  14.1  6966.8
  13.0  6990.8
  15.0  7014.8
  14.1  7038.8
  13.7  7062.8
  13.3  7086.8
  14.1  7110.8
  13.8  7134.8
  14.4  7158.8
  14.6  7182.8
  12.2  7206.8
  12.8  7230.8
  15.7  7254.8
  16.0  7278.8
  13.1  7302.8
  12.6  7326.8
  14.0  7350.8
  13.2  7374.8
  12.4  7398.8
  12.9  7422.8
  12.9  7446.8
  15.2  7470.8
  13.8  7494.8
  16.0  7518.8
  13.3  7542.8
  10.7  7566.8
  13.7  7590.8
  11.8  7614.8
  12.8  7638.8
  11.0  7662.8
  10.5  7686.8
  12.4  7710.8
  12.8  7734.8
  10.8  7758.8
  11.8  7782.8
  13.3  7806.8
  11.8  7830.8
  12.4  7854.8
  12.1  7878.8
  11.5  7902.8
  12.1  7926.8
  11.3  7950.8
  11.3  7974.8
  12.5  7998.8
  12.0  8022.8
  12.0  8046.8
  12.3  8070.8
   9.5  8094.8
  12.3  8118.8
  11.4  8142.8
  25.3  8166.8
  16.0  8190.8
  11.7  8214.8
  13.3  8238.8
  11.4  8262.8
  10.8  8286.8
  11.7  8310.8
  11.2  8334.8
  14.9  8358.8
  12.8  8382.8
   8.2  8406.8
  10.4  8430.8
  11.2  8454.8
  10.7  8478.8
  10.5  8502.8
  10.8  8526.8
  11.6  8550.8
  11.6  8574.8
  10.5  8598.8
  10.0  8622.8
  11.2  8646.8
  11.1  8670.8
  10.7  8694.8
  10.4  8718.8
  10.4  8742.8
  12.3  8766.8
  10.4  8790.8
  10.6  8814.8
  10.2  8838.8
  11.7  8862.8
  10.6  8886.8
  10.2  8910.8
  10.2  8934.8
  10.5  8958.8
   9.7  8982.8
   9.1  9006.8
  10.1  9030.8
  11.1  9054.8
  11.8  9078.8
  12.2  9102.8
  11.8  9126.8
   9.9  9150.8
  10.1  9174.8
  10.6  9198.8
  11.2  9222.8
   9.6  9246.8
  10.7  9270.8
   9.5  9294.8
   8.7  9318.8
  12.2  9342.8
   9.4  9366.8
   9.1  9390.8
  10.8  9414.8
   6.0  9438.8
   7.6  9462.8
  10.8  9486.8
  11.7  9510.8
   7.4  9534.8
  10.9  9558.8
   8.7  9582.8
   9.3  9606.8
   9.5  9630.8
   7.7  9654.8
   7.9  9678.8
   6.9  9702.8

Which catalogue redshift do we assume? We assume 0.24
